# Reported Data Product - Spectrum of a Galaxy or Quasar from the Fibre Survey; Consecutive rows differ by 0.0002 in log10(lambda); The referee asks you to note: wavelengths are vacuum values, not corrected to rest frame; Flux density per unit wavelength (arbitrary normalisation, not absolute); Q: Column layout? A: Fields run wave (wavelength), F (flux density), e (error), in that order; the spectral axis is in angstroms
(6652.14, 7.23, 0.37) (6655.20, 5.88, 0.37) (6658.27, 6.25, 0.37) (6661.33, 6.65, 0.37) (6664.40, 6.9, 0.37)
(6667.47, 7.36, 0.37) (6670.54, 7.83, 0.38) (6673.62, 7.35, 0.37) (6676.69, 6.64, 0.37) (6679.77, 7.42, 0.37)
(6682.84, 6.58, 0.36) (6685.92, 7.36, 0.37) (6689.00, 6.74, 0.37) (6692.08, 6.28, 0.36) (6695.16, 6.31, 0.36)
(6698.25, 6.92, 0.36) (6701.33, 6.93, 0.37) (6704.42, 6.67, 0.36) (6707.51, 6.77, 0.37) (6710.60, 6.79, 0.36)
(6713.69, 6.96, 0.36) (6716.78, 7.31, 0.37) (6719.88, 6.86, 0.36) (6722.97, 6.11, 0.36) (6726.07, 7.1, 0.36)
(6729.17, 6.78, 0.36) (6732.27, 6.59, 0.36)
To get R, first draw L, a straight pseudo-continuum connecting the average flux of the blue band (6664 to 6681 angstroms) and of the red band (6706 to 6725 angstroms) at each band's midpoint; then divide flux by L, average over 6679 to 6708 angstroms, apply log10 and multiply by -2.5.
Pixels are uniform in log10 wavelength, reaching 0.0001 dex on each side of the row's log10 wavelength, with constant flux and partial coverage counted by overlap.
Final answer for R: 0.04 mag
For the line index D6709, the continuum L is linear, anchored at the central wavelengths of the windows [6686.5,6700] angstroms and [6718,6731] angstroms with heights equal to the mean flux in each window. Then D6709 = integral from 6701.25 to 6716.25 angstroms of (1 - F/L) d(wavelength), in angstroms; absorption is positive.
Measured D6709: -0.4 angstroms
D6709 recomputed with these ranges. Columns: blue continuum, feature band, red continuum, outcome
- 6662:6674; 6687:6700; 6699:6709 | 0.66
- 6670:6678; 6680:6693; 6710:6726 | 0.51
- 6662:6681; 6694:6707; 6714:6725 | 0.44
